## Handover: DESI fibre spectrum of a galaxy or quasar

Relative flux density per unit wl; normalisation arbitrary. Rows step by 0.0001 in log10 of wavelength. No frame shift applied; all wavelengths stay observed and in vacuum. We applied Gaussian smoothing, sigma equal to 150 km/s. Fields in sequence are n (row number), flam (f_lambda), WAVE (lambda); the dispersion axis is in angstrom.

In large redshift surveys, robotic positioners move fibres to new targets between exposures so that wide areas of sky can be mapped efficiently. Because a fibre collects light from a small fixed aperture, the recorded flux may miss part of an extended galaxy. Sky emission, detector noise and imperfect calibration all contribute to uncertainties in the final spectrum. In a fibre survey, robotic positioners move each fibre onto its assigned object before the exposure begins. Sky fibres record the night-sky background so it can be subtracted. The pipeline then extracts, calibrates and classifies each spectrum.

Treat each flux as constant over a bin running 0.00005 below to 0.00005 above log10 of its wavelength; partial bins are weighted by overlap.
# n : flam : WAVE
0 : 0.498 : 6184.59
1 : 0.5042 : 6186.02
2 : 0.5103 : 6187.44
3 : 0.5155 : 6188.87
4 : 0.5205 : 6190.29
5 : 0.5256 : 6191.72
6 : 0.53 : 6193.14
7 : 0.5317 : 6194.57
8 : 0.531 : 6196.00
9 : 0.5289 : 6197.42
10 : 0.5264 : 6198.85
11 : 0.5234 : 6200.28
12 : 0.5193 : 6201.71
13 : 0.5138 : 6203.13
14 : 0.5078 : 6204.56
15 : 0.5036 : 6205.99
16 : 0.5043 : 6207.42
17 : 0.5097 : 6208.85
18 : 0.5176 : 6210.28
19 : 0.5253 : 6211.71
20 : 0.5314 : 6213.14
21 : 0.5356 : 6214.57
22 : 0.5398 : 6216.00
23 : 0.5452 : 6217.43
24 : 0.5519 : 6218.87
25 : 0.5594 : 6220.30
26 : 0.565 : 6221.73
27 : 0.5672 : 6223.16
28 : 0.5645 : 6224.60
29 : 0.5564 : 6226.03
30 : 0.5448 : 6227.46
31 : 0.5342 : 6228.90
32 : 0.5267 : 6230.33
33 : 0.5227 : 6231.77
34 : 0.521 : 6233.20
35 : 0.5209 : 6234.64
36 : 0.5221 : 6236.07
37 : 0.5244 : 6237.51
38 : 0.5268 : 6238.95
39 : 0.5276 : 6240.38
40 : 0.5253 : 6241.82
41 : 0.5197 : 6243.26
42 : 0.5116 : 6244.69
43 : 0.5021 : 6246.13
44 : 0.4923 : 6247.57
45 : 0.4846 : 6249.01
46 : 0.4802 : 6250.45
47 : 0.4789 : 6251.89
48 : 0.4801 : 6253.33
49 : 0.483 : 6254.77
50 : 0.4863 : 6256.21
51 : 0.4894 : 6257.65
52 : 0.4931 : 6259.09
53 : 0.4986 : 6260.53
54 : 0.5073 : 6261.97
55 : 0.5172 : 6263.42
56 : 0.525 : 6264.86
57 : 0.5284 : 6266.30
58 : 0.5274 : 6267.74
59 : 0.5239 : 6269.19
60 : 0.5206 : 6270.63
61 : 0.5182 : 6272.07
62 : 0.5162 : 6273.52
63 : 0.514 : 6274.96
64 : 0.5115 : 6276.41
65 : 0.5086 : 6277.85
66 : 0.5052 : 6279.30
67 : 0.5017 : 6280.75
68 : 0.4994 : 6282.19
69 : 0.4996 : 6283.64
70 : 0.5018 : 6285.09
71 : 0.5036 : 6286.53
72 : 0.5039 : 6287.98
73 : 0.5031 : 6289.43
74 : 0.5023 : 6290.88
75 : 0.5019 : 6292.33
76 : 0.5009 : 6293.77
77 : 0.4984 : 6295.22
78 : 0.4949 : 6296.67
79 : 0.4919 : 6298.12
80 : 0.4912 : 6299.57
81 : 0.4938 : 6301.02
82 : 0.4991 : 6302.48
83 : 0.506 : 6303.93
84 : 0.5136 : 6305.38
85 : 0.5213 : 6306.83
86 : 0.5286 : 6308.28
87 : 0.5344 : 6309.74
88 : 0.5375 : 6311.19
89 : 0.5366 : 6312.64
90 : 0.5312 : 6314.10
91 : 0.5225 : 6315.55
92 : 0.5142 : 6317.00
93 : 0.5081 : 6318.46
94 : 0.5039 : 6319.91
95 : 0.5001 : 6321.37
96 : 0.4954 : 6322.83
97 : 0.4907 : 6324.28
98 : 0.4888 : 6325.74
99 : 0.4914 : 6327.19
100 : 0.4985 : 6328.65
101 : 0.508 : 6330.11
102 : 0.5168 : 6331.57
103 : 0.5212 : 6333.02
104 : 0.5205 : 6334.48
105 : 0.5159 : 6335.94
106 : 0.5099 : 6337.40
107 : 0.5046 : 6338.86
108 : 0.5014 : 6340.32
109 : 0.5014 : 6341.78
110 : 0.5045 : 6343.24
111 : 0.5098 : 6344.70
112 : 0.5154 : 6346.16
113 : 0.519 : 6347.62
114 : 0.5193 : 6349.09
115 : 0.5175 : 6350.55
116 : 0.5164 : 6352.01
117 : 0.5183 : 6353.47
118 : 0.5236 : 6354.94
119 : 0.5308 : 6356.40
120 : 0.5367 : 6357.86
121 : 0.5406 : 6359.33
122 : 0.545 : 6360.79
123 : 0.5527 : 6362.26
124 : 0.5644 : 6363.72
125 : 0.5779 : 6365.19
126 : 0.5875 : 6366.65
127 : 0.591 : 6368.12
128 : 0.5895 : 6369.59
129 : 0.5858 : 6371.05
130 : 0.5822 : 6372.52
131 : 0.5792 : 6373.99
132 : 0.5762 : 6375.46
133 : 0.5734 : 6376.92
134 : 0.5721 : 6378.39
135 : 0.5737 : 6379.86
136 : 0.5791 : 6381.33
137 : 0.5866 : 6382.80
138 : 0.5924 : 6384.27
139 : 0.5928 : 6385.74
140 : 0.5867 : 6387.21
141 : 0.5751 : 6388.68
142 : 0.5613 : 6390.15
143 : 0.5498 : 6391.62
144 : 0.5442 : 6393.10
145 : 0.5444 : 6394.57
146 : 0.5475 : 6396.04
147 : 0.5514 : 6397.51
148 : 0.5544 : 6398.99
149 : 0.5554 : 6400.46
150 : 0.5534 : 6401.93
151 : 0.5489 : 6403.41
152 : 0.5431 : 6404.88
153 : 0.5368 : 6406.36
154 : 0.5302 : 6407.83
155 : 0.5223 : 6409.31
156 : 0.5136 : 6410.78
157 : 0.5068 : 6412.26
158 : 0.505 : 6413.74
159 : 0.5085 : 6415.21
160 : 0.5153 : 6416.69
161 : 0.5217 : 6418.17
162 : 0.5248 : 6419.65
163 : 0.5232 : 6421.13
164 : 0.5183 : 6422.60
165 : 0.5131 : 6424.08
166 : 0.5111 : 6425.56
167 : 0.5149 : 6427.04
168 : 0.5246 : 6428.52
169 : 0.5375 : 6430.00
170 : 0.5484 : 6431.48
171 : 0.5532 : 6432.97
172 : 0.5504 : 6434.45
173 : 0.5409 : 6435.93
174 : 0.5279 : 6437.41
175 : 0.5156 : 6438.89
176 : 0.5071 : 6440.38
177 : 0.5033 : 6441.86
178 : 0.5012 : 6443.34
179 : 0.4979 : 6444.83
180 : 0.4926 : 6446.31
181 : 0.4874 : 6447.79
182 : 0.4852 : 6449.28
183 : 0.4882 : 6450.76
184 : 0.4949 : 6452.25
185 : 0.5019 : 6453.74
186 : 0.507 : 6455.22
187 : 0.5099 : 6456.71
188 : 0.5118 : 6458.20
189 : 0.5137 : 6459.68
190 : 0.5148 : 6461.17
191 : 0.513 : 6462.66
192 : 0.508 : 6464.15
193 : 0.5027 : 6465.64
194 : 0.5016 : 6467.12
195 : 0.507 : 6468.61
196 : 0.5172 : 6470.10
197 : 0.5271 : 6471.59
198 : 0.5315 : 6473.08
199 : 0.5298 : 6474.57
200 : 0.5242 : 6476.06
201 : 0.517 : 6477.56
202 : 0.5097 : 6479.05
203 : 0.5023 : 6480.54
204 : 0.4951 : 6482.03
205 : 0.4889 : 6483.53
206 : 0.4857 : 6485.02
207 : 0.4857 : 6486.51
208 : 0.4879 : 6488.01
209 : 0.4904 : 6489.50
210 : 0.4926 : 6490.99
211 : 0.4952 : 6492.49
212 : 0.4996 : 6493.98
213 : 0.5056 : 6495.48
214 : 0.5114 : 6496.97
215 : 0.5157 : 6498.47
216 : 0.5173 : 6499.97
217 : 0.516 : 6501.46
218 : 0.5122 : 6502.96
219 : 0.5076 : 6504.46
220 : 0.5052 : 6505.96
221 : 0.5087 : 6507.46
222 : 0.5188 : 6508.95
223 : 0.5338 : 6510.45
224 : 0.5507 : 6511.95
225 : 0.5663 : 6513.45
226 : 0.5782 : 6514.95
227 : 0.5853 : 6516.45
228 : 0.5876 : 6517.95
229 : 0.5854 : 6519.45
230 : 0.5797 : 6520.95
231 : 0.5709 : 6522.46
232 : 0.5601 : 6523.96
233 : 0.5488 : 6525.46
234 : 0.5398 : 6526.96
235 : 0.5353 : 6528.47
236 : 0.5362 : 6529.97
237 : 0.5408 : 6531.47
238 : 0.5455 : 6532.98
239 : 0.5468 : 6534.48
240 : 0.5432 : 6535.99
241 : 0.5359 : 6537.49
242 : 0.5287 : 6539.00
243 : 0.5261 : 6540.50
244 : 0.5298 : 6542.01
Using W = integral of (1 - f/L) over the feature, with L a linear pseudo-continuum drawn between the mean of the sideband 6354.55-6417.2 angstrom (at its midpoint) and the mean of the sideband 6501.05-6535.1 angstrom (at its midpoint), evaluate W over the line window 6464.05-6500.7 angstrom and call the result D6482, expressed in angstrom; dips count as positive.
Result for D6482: 2.9 angstrom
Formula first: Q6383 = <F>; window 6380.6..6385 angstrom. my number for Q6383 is 0.586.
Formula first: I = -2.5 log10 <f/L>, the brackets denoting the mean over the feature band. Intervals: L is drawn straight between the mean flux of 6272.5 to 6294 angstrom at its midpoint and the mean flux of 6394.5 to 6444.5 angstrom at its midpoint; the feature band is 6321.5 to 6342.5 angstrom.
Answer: 0.02 mag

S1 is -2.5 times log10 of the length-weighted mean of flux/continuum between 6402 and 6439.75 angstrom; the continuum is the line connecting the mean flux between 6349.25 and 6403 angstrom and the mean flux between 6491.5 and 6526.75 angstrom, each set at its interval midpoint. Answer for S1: 0.05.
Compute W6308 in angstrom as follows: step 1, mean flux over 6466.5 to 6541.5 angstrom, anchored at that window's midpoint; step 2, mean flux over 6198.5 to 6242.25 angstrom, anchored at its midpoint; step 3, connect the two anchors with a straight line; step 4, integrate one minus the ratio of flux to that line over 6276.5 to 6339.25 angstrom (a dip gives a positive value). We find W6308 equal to 2.6 angstrom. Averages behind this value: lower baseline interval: 0.531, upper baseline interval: 0.527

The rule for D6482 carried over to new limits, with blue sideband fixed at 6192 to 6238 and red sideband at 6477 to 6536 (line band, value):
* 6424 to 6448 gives 0.38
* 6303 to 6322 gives 0.37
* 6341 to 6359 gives 0.39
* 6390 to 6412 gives -0.57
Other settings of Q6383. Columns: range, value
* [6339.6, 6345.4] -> 0.504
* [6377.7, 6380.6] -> 0.573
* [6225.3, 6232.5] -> 0.537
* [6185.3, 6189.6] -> 0.51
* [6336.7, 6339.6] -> 0.507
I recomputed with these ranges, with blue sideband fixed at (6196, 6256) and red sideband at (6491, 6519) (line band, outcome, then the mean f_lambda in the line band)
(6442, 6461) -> 0.058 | 0.5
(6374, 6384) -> -0.103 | 0.578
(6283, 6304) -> 0.052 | 0.499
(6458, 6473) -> 0.031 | 0.513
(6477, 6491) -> 0.068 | 0.496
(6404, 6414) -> 0.005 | 0.524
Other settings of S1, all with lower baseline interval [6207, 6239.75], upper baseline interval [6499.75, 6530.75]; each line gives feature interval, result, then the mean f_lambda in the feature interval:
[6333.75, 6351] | 0.06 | 0.511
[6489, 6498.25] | 0.09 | 0.5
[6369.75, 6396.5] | -0.06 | 0.573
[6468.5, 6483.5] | 0.06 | 0.515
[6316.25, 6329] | 0.08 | 0.499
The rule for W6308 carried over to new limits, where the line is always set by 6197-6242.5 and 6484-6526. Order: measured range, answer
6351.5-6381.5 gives -1.8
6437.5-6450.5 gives 0.7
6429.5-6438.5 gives -0.2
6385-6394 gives -0.7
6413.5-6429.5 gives 0.4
